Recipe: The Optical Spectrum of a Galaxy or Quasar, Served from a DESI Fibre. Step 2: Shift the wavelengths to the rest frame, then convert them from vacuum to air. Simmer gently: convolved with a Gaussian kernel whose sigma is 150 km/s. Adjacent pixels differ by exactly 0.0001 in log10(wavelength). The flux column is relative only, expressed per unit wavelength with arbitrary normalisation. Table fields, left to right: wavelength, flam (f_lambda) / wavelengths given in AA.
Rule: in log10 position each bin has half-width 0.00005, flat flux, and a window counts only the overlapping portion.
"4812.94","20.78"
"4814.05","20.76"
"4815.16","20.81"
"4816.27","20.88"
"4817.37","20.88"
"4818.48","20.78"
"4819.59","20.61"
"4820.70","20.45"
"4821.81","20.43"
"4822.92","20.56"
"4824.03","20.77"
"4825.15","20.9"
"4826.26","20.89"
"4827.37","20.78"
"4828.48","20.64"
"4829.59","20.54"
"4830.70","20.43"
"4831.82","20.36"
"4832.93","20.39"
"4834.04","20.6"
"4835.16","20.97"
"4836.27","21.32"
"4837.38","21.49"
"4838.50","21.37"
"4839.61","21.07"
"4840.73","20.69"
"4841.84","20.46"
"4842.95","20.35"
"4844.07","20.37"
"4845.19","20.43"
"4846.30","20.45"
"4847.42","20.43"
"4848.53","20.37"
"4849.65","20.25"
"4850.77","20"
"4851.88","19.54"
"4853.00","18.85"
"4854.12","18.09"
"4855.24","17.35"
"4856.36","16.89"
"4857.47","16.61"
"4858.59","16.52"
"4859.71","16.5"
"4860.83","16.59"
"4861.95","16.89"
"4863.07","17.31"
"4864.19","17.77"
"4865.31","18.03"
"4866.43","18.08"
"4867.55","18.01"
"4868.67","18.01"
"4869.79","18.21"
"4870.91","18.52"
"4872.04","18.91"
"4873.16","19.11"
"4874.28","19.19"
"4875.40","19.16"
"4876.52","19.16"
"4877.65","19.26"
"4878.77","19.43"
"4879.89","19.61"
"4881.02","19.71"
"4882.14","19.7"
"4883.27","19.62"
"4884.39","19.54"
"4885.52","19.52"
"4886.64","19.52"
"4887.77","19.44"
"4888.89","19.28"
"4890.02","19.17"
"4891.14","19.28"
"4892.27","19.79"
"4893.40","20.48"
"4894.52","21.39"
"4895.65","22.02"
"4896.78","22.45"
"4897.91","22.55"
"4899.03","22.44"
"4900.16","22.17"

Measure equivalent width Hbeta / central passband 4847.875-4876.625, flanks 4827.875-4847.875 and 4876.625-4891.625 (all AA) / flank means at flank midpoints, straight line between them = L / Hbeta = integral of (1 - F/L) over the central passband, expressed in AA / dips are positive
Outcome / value 2.6 AA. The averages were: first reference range 20.7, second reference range 19.5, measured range 18.2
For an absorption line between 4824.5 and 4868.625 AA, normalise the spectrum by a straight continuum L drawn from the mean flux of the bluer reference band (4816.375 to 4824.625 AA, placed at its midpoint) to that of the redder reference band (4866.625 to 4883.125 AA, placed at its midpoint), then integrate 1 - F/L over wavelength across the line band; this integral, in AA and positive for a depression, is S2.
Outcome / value 1.0 AA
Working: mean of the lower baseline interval 20.7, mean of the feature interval 19.4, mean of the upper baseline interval 19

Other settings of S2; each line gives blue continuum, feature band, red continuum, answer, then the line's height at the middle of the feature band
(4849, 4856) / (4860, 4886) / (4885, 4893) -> 0.80 AA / 19.2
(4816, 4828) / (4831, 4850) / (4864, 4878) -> -0.72 AA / 19.9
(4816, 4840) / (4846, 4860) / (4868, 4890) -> 0.98 AA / 20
